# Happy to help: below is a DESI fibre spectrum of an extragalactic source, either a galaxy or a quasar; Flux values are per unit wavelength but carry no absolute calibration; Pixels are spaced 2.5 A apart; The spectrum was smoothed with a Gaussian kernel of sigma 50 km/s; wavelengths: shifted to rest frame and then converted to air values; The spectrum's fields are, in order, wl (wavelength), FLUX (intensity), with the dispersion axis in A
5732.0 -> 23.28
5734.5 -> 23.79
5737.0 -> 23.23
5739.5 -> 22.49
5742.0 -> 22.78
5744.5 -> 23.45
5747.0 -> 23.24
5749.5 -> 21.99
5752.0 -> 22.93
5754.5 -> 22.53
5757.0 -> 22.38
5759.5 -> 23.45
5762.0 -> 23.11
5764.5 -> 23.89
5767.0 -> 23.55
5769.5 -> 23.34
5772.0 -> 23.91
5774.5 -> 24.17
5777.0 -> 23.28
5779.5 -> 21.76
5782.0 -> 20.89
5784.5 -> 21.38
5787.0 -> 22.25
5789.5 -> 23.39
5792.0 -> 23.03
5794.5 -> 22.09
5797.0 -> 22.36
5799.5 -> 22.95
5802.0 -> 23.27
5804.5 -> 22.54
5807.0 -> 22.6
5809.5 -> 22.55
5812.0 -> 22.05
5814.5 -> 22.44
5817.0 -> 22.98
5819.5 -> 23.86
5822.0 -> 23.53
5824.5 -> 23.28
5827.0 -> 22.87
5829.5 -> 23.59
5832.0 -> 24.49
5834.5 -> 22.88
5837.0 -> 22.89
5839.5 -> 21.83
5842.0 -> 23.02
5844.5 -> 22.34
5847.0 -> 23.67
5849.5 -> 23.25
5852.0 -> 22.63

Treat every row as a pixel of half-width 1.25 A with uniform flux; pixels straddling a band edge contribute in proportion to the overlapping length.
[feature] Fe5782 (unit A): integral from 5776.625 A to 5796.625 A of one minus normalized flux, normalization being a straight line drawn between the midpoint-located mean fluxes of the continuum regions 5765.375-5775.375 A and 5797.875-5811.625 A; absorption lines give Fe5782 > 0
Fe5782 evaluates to 0.9 A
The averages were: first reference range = 23.7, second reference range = 22.7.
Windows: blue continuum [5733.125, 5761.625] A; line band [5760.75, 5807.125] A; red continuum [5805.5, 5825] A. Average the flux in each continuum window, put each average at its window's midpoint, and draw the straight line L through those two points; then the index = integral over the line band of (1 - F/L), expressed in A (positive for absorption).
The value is 0.2 A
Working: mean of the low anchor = 22.9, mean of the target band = 22.8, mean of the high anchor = 22.9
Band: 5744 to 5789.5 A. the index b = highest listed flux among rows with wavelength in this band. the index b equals 24.17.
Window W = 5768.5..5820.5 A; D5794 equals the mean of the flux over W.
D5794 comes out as 22.7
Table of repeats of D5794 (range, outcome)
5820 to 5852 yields 23.1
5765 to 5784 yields 23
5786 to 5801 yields 22.7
